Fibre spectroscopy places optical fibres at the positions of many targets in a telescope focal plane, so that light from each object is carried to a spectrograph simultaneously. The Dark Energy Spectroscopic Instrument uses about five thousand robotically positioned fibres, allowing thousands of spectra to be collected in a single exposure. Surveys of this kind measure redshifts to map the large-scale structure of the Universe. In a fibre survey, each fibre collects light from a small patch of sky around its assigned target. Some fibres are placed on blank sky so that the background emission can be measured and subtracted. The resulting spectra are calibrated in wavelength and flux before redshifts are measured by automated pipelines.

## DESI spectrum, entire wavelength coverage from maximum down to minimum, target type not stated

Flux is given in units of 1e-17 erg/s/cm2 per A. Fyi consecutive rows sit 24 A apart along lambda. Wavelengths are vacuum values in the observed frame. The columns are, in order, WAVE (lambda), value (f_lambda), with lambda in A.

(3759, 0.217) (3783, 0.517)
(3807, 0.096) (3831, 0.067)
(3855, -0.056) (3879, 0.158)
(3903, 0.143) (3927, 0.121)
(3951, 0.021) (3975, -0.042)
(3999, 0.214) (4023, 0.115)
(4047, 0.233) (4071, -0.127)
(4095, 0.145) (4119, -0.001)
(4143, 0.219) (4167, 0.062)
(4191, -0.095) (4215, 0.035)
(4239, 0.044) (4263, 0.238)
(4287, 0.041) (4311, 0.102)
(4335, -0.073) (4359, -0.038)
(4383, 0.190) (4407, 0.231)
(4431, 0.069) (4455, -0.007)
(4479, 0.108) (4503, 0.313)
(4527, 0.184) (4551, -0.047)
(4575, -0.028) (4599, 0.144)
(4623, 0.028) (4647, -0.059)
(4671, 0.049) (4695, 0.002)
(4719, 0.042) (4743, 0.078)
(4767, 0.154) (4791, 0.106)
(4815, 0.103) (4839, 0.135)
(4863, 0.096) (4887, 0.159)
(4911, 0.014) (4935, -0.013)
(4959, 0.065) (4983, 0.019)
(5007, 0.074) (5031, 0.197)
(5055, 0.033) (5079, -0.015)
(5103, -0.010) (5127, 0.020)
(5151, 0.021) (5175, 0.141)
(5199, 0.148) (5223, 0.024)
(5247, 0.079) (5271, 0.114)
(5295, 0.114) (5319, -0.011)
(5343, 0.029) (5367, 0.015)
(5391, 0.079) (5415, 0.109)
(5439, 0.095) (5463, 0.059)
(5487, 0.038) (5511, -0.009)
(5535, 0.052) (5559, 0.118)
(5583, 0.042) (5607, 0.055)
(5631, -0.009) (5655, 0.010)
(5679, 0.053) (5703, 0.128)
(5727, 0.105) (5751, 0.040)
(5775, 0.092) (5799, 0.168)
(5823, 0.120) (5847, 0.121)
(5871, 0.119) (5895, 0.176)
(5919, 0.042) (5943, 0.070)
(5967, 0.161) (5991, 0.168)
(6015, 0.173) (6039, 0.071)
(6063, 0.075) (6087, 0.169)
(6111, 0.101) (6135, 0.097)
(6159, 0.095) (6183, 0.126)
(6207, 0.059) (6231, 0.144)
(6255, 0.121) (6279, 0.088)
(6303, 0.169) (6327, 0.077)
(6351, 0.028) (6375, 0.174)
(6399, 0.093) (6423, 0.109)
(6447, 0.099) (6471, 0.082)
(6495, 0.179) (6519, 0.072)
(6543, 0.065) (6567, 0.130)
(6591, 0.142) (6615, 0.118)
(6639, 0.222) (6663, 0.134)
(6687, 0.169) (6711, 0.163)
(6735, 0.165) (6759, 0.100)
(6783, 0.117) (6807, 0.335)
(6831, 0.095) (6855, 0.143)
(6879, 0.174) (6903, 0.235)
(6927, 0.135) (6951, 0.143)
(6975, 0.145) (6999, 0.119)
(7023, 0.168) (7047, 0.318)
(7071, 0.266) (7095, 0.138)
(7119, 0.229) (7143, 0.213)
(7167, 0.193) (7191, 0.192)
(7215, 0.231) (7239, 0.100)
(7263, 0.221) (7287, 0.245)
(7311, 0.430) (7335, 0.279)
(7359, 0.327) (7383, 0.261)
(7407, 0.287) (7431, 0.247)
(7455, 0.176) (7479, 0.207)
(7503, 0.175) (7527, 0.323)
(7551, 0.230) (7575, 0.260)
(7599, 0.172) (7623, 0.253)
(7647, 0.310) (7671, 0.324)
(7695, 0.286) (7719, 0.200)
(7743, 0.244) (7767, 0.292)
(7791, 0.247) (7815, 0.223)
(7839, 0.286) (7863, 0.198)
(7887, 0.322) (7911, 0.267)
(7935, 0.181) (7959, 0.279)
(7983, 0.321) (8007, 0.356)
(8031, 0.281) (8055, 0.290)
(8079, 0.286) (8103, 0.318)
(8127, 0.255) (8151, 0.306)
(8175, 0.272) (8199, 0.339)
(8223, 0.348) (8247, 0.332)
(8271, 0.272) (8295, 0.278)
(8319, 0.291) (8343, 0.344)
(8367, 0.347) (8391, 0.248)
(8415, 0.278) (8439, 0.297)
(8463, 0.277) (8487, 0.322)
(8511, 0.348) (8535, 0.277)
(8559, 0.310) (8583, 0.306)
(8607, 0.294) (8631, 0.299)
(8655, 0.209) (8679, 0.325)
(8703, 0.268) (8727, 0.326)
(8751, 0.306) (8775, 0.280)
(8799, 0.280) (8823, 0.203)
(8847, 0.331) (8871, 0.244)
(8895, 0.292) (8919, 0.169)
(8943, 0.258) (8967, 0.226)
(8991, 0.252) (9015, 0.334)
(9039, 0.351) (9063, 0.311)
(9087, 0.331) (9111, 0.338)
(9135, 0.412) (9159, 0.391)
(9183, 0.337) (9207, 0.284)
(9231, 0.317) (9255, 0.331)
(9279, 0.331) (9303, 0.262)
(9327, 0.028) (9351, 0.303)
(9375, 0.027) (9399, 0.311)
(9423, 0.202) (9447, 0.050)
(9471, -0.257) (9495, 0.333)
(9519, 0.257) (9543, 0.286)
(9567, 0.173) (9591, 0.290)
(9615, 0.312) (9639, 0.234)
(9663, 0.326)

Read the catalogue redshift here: 0.83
